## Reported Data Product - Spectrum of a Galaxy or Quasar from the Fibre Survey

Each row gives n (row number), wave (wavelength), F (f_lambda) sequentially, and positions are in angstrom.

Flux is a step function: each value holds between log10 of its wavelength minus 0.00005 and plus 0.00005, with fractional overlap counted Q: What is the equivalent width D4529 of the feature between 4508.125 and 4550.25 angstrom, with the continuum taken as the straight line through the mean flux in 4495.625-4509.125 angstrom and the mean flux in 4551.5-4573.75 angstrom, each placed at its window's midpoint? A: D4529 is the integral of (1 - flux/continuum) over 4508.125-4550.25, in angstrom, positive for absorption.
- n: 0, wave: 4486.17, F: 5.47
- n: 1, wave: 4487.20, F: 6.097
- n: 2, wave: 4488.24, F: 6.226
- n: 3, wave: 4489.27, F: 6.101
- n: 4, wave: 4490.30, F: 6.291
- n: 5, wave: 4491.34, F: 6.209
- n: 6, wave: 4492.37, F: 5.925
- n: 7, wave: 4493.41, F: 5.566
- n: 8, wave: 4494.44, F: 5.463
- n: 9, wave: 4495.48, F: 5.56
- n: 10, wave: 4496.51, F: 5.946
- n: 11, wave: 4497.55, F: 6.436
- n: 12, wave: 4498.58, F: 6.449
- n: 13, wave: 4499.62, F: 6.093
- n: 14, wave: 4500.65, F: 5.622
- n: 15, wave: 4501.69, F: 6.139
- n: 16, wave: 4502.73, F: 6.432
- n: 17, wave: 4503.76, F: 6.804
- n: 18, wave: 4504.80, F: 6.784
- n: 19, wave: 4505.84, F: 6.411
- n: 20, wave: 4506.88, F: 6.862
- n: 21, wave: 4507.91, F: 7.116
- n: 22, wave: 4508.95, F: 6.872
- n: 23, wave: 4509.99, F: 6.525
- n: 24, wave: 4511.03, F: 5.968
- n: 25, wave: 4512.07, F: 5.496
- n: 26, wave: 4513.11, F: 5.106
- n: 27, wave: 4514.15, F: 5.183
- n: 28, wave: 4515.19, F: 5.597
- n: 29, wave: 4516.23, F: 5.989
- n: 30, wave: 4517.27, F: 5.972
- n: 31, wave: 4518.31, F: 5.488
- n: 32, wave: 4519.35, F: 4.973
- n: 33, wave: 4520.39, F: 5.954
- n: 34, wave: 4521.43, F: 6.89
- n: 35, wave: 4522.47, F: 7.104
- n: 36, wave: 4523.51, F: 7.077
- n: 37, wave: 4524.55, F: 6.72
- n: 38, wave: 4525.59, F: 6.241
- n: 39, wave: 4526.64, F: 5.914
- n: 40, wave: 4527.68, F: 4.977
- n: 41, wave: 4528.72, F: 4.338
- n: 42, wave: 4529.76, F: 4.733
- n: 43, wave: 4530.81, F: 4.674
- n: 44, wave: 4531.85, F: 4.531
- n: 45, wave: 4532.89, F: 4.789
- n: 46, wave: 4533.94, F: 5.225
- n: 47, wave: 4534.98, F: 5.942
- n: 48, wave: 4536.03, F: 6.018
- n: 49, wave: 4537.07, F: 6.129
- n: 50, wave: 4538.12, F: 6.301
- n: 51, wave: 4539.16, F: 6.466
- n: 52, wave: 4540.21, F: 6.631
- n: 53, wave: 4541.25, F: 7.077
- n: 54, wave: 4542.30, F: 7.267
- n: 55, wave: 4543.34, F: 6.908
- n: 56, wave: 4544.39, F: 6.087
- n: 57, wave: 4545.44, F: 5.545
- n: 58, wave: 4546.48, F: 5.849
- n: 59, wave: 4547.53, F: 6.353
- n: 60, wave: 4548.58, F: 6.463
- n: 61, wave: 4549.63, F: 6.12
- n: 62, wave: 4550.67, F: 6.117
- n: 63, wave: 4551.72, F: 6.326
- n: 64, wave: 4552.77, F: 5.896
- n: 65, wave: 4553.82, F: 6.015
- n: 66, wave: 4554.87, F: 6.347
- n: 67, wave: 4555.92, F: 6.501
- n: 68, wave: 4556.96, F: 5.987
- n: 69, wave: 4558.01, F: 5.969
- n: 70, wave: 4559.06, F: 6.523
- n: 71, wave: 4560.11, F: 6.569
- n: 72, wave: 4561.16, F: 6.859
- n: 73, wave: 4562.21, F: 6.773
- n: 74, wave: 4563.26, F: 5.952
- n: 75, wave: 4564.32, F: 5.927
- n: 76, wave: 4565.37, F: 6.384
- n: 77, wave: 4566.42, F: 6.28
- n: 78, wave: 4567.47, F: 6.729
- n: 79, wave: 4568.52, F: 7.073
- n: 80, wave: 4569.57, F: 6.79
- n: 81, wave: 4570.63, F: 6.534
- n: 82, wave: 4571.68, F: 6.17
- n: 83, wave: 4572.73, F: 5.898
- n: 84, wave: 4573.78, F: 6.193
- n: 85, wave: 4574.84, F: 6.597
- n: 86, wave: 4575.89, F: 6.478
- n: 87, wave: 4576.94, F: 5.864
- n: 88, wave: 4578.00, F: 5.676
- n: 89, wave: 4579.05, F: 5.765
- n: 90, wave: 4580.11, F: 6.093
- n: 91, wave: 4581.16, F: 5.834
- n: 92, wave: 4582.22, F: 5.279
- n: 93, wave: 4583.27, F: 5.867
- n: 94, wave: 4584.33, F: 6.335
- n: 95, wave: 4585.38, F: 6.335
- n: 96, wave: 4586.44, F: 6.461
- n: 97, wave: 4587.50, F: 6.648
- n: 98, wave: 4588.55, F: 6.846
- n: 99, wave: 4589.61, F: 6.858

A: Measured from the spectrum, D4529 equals 3.0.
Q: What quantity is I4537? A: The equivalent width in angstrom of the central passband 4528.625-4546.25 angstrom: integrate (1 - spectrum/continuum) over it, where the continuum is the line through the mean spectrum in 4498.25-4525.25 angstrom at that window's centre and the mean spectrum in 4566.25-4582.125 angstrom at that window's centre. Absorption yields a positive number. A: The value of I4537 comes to 1.1 angstrom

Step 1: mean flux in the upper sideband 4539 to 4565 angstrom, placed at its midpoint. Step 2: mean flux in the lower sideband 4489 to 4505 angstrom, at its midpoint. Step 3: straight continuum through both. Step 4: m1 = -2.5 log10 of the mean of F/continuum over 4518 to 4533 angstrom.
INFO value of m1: 0.10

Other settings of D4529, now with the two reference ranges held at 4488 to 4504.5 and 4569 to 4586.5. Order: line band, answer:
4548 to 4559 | -0.1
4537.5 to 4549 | -0.6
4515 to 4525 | -0.2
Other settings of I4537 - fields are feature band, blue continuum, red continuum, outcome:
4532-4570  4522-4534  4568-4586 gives -2.8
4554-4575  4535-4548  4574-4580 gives -0.7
